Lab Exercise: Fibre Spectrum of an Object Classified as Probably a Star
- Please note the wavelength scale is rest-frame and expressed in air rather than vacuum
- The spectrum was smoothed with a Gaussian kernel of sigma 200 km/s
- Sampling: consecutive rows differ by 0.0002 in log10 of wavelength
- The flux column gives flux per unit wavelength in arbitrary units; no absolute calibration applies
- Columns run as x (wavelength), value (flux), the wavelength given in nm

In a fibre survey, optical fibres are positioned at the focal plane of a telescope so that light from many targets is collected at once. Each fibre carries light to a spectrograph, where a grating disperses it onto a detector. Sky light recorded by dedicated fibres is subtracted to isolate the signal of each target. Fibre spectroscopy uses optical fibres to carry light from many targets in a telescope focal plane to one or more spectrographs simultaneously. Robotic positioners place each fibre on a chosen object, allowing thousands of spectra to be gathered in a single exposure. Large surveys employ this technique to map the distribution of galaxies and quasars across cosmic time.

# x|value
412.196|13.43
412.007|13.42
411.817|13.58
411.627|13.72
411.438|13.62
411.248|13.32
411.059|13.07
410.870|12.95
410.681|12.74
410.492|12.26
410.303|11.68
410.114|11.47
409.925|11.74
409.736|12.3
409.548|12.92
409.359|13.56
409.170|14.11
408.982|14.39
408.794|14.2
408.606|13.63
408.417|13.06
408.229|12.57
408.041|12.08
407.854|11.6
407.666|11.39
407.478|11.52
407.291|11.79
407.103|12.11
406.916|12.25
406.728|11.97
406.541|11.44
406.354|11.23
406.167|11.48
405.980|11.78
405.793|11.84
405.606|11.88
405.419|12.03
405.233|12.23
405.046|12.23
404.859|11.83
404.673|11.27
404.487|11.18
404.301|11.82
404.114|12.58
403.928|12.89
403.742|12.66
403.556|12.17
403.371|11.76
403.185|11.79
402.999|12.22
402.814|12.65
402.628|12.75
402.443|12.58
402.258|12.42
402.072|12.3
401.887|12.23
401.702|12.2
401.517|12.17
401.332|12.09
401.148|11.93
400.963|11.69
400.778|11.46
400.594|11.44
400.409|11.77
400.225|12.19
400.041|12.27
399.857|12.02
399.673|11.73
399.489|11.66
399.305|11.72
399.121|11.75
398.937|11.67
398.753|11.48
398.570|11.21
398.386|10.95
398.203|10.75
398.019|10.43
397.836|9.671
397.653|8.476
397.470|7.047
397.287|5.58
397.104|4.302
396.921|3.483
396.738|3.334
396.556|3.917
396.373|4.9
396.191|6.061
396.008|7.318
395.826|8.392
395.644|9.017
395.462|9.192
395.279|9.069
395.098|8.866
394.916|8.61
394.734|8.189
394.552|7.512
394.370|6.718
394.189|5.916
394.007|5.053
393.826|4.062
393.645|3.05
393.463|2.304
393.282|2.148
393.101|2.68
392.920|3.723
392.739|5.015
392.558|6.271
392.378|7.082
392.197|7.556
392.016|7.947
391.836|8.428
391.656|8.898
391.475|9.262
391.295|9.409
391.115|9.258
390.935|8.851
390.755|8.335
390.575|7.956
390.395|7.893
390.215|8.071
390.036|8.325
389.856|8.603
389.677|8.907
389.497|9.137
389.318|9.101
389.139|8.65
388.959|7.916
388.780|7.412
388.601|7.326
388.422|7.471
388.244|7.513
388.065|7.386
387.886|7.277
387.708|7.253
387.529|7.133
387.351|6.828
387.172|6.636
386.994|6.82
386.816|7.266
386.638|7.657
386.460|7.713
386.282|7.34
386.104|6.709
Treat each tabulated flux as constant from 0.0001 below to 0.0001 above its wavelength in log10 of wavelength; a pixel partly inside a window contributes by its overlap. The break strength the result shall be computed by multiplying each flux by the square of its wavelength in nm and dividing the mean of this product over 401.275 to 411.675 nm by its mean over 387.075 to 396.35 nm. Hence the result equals 1.8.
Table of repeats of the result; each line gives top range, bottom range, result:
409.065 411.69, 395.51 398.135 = 2.06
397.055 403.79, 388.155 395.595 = 1.62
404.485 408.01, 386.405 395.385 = 1.76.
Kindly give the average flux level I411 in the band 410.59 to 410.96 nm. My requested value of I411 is 12.9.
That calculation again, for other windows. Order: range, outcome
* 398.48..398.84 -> 11.4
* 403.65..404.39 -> 12.5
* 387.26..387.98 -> 7.12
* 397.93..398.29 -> 10.6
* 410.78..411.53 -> 13.2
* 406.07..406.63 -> 11.4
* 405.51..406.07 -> 11.8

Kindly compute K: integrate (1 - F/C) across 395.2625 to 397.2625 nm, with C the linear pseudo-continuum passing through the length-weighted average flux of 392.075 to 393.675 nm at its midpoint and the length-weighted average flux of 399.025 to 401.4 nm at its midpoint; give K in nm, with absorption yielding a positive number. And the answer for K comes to 0.40 nm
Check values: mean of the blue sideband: 4.54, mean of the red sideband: 11.8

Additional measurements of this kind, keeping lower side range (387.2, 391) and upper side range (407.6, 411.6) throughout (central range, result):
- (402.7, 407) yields -0.11 nm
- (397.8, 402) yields -0.44 nm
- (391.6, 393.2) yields 0.44 nm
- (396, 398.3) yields 0.78 nm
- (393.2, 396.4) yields 0.97 nm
